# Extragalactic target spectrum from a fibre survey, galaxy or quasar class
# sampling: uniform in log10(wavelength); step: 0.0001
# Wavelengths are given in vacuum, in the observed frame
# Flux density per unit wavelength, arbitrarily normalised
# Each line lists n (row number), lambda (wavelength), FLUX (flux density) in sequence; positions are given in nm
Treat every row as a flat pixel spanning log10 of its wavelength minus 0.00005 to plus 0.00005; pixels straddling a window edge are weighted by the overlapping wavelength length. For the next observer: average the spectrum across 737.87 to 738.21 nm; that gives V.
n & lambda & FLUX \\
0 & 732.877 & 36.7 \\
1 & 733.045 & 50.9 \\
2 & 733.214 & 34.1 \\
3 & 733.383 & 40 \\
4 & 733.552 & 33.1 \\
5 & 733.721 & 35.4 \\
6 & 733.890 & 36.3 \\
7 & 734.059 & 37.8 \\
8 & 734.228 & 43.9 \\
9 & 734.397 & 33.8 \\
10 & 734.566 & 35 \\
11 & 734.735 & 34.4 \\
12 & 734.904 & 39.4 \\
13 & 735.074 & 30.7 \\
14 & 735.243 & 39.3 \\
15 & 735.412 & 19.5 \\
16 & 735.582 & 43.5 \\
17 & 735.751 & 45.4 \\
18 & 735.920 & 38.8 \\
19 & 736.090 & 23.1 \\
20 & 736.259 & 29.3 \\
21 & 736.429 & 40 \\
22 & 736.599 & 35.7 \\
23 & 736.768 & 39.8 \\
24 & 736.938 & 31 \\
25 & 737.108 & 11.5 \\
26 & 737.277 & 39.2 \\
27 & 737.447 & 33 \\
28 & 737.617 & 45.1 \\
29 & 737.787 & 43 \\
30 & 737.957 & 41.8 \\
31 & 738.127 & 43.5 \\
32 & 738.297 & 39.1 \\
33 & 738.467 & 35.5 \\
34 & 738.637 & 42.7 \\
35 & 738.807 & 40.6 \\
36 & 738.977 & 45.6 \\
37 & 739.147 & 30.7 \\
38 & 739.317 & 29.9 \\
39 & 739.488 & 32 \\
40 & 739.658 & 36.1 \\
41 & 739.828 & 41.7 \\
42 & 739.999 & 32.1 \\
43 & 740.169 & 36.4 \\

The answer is 42.6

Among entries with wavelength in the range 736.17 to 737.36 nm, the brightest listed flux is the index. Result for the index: 40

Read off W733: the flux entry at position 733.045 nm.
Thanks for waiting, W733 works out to 50.9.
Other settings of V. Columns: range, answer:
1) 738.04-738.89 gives 40.3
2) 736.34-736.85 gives 38.4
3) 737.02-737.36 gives 25.4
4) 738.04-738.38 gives 41.3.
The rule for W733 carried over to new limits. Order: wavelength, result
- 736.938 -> 31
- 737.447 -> 33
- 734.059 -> 37.8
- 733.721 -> 35.4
